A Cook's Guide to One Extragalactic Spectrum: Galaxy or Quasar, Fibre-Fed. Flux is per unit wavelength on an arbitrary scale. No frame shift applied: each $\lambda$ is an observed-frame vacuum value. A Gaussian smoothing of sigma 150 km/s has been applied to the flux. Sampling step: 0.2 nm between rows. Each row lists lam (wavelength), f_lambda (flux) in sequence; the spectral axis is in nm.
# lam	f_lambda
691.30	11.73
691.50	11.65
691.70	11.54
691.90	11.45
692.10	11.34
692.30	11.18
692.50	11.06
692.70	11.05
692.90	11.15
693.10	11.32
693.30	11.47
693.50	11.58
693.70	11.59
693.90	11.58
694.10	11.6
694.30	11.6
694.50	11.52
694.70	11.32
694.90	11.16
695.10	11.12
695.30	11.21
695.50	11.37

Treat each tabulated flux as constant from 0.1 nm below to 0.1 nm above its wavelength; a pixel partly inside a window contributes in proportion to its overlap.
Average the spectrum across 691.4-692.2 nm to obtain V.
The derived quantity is 11.5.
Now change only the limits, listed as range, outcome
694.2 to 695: 11.4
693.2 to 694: 11.6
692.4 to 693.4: 11.2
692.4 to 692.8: 11.1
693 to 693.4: 11.4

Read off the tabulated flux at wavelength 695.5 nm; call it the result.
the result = 11.37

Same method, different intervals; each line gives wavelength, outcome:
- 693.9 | 11.58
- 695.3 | 11.21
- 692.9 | 11.15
